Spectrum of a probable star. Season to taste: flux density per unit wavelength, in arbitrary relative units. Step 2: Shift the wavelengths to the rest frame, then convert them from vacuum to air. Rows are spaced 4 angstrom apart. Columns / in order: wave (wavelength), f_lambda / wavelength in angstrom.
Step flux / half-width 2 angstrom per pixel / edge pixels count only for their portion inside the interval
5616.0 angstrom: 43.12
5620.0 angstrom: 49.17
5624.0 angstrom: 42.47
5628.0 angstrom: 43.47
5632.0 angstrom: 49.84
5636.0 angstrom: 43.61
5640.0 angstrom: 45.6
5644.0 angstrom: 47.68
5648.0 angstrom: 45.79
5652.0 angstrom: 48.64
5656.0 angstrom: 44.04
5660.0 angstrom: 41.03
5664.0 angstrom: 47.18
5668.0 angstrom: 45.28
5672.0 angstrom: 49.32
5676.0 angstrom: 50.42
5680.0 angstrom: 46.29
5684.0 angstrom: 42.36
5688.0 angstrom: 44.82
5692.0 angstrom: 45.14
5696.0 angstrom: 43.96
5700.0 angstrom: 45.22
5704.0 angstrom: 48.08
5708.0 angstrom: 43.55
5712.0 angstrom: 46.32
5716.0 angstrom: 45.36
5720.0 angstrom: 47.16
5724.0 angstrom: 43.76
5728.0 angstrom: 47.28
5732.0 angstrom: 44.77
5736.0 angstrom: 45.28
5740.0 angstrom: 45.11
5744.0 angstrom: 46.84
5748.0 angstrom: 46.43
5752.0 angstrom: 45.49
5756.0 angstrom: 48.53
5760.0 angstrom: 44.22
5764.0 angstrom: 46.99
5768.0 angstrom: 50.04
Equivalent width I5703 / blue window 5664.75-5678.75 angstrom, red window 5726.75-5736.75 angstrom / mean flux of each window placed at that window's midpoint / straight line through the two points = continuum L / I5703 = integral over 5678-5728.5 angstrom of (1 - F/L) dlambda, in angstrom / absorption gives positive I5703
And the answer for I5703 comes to 1.70 angstrom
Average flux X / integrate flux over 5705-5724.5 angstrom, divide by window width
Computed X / 45.5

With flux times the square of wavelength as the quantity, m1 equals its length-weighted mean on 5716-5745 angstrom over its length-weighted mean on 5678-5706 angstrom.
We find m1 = 1.03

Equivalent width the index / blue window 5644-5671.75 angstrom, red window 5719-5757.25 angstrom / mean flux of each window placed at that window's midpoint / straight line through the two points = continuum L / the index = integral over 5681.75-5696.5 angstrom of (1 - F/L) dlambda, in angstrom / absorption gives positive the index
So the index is 0.6 angstrom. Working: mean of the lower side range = 45.7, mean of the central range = 44.1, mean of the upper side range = 46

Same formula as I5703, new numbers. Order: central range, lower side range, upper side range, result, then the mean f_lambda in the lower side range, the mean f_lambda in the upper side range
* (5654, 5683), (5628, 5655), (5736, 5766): 0.2 angstrom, 46.5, 46.2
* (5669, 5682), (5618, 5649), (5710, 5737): -0.7 angstrom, 46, 45.7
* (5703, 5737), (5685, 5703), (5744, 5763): -0.2 angstrom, 44.8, 46.3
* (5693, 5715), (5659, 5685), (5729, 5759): 0.4 angstrom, 46.3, 46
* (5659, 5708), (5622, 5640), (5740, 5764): -0.3 angstrom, 44.9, 46.3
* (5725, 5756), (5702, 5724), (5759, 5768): 0.2 angstrom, 45.9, 46.7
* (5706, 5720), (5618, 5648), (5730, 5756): 0.2 angstrom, 46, 45.9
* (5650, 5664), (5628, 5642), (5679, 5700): 0.1 angstrom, 45.9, 44.5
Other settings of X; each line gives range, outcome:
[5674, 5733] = 45.6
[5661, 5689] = 46.4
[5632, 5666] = 45.7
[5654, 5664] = 43.5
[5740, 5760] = 46.4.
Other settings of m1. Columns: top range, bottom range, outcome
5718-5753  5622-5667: 1.04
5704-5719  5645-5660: 1.02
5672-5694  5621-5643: 1.04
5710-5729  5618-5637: 1.03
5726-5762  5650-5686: 1.03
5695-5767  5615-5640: 1.05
